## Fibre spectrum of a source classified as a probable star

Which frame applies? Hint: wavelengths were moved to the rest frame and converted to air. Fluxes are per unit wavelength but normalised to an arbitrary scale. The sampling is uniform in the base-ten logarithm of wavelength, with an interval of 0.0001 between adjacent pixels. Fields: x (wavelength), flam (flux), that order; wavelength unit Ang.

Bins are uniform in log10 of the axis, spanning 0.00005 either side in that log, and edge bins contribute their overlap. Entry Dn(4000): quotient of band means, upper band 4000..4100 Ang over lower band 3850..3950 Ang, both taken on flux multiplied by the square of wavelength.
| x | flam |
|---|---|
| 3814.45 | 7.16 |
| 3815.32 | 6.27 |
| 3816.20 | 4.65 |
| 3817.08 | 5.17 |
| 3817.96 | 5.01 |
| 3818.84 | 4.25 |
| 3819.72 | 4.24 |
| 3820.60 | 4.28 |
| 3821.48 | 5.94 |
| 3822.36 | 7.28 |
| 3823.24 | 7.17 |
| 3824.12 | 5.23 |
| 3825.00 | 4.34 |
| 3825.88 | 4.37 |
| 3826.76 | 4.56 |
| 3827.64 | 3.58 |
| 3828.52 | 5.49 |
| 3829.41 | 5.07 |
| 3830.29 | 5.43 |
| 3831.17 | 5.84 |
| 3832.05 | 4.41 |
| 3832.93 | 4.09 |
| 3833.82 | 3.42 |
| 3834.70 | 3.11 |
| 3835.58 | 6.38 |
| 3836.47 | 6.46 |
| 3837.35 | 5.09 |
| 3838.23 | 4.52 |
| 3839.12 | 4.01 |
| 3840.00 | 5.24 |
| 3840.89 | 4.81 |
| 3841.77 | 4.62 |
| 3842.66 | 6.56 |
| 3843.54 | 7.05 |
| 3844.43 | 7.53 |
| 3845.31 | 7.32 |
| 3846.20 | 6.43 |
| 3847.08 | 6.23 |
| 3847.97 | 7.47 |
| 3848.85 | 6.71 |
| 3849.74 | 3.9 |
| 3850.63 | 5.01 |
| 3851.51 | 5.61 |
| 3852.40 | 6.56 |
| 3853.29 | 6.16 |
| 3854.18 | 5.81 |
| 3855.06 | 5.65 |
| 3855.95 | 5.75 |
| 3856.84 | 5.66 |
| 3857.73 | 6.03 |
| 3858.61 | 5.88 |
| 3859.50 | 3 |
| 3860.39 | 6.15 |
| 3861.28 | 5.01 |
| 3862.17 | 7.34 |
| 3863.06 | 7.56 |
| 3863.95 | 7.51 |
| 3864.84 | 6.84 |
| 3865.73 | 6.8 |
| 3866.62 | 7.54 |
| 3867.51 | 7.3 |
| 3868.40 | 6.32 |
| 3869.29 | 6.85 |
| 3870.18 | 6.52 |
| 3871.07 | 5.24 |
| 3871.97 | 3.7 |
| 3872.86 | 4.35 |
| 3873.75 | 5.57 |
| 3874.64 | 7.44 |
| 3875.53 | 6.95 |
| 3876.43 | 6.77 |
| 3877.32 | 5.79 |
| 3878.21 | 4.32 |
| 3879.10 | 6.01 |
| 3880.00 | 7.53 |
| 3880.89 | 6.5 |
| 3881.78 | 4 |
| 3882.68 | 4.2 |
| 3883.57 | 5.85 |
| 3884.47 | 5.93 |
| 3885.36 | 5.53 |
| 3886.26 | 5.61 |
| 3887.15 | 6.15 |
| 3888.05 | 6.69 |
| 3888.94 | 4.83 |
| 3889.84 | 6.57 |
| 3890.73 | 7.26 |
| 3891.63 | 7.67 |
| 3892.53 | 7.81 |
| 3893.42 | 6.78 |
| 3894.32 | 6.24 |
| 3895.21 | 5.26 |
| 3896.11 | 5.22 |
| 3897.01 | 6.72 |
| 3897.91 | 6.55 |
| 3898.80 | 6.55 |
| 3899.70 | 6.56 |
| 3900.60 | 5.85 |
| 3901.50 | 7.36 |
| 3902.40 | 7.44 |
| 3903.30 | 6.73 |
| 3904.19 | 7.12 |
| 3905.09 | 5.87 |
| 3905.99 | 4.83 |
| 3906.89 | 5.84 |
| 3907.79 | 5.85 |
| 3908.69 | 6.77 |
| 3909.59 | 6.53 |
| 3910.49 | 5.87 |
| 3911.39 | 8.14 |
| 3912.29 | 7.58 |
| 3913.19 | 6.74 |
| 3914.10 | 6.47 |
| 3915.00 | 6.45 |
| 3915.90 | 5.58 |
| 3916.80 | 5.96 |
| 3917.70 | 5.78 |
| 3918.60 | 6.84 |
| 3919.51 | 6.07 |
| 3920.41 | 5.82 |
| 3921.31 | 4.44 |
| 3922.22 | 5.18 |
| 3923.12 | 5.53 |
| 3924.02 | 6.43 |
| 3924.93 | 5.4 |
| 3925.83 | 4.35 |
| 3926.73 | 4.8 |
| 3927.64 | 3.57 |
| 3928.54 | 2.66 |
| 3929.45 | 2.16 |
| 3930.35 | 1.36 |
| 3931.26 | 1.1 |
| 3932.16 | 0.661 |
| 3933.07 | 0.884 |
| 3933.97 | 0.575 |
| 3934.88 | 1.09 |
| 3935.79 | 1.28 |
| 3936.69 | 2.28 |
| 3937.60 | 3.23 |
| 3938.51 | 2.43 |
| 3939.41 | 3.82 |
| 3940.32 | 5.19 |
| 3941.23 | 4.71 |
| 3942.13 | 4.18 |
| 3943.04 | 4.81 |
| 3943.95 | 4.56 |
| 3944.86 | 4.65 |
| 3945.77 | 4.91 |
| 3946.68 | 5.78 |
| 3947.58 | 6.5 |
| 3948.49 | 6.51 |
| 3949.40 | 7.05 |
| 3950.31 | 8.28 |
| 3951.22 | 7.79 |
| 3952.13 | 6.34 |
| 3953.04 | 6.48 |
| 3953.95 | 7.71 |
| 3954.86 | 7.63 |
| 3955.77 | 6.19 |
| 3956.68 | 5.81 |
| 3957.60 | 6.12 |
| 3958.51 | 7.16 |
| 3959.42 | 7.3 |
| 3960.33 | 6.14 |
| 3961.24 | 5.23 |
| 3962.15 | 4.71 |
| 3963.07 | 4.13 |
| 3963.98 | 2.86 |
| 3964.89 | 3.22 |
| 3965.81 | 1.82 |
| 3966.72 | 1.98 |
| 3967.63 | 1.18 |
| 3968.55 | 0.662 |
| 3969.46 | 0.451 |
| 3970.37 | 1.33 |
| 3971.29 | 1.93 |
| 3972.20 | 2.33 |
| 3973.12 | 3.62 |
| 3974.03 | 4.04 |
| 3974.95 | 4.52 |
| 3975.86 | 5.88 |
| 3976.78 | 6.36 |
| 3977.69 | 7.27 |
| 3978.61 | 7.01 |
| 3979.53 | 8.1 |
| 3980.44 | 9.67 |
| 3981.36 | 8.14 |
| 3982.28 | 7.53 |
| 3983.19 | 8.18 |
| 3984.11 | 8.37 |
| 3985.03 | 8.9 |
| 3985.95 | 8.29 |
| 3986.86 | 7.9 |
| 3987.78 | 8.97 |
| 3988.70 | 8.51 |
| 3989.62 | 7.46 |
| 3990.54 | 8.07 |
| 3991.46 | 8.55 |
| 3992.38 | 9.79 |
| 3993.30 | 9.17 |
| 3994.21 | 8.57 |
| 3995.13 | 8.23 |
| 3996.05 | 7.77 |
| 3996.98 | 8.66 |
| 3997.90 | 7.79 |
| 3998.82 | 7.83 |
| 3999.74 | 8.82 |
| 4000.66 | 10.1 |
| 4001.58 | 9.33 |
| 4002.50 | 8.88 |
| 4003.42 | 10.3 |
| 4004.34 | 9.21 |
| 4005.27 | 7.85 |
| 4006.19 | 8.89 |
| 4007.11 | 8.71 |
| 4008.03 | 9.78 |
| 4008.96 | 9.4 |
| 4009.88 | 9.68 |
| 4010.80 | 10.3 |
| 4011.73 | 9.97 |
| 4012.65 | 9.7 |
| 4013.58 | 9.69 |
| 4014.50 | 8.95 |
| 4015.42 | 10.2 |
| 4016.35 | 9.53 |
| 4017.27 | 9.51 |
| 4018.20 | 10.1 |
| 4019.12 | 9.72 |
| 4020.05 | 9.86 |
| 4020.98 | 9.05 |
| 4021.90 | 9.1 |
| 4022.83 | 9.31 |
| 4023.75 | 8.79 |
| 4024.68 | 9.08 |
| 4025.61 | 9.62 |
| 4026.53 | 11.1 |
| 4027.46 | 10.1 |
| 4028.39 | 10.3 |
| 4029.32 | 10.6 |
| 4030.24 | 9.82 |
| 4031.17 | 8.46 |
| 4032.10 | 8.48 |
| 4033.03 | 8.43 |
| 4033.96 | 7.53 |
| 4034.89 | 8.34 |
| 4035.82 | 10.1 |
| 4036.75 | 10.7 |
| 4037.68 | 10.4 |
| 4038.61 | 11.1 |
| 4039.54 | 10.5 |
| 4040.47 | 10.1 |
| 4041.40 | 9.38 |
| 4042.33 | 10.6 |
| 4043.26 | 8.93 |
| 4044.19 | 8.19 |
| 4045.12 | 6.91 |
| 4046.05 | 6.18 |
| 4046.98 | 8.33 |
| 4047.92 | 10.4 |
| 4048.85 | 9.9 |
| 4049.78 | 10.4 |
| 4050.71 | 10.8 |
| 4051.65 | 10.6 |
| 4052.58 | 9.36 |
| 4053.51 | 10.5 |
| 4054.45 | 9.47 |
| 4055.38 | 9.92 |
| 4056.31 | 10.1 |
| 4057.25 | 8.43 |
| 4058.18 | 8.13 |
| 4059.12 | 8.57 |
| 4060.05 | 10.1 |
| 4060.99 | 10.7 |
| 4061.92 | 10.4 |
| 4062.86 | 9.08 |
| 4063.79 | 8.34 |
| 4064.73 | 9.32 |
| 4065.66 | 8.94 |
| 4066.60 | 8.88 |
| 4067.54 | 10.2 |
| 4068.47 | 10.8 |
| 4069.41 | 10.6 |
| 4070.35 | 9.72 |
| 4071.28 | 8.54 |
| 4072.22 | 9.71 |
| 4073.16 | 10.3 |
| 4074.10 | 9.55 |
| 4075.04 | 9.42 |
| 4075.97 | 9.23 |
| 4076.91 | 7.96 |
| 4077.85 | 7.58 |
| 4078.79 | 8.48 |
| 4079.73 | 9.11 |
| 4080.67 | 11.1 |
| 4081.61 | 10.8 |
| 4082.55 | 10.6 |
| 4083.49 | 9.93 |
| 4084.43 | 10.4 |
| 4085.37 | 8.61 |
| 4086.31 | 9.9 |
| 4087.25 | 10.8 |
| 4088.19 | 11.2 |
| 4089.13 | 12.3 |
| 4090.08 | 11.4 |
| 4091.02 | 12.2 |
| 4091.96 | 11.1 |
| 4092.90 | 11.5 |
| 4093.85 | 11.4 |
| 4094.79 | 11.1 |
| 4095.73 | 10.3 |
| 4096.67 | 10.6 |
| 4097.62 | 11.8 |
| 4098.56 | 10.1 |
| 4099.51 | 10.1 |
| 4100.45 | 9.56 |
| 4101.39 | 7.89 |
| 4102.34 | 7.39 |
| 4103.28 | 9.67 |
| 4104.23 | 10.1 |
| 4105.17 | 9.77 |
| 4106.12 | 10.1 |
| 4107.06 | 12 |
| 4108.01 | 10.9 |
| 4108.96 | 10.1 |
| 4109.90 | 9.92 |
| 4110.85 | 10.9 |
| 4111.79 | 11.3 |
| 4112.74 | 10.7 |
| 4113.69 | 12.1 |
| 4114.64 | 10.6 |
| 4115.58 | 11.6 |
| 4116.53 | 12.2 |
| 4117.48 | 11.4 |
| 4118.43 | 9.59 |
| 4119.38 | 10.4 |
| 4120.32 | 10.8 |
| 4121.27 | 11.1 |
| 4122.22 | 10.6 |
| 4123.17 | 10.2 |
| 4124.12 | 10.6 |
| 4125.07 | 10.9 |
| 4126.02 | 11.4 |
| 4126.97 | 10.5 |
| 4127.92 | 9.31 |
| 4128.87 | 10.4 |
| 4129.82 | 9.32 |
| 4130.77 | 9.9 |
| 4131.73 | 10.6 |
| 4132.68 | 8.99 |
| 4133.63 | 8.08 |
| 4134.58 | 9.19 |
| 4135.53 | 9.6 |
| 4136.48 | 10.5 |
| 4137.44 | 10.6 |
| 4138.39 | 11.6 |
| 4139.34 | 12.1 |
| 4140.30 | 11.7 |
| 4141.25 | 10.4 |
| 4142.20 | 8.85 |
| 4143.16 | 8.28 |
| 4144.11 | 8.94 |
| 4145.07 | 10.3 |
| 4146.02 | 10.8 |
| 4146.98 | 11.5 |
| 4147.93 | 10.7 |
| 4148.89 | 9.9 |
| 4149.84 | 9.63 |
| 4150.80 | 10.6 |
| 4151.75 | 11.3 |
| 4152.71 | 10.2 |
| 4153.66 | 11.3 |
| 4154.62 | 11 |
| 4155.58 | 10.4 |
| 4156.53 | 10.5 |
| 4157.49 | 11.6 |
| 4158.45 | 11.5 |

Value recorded 1.9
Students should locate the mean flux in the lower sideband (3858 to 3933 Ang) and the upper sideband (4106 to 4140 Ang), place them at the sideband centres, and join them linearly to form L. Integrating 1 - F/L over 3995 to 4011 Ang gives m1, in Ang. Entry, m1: -1.8 Ang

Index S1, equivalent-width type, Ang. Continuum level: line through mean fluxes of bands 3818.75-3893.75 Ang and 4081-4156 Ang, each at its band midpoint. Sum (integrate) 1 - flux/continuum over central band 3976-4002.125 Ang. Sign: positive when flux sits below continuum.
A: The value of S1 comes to -0.5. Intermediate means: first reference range 5.78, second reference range 10.5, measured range 8.31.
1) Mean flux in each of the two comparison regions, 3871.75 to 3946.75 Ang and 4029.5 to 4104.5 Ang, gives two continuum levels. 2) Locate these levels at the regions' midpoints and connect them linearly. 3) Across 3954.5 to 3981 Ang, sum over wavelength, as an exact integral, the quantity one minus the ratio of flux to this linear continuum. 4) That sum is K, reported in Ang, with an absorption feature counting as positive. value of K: 8.7 Ang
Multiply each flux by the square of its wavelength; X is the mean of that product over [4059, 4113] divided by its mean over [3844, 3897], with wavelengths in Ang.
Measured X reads 1.8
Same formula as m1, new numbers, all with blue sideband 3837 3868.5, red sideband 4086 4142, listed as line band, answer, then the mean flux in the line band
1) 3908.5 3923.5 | 1.90 Ang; 6.21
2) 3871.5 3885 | 1.69 Ang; 5.66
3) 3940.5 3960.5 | 3.96 Ang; 6.2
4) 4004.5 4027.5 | -1.70 Ang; 9.5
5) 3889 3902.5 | 0.37 Ang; 6.58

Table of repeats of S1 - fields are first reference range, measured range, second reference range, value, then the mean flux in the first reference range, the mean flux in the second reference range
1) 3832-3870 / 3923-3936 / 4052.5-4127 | 8.07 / 5.87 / 10.2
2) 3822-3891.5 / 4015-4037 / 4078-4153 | -1.72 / 5.77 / 10.4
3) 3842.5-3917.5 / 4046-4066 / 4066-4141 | -0.20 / 6.23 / 10.3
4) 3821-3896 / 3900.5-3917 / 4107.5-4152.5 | 0.45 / 5.82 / 10.4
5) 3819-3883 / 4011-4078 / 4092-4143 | -2.89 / 5.68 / 10.4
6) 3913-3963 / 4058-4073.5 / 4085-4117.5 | -0.29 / 4.91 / 10.6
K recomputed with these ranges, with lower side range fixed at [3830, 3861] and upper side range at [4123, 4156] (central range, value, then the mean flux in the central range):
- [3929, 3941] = 8.5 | 2.06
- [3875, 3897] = 0.4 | 6.08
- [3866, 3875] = -0.2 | 6.08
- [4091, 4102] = -1.1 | 10.5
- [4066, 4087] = -0.8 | 9.62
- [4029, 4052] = -1.9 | 9.39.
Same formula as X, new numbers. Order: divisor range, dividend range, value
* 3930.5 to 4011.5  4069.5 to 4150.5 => 1.80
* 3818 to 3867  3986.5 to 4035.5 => 1.78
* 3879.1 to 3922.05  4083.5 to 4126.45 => 1.89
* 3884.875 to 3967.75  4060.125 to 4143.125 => 2.11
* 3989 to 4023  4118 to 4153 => 1.20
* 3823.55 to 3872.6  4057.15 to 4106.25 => 1.97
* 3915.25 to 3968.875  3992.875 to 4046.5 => 2.12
